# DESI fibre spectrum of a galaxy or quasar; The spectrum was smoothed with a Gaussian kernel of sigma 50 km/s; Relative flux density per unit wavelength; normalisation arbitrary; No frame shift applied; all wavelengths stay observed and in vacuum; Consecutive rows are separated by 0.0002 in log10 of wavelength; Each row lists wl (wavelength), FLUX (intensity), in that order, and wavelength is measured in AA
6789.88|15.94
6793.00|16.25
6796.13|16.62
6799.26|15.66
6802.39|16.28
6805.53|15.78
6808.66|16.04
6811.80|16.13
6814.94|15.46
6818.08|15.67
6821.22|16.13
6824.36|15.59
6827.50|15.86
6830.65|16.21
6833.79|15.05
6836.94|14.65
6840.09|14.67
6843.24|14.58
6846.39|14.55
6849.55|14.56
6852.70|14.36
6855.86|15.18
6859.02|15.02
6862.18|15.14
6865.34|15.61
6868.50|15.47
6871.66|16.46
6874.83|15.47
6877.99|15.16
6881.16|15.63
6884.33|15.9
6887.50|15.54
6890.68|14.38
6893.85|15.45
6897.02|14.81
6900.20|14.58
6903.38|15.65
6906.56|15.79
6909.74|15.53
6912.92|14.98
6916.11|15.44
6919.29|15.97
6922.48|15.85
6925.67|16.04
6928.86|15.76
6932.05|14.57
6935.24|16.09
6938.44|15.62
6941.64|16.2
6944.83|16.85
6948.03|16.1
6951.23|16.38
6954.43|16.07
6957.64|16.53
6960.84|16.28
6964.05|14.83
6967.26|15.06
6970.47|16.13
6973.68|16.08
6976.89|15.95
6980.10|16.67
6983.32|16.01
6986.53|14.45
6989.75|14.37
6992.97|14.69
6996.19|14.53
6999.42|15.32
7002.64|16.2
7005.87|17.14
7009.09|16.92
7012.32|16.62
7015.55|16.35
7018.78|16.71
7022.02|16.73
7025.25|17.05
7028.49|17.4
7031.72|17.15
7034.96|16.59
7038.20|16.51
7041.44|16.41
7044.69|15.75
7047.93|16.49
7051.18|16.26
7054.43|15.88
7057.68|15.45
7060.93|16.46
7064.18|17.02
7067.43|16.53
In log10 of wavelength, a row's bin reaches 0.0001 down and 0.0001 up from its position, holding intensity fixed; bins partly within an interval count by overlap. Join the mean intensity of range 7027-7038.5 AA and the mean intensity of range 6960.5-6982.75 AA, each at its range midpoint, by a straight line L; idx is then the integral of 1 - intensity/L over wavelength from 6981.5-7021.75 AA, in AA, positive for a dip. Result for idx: 1.4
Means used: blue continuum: 15.8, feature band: 15.8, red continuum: 17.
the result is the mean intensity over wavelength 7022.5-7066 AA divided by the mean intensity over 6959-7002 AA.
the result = 1.07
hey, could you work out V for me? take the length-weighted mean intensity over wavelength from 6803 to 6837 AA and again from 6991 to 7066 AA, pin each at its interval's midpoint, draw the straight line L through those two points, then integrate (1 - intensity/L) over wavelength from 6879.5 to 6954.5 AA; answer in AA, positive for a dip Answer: 1.8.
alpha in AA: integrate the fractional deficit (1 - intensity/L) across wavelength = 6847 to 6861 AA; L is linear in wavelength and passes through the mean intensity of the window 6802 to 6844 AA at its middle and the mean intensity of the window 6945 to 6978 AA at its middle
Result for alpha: 0.80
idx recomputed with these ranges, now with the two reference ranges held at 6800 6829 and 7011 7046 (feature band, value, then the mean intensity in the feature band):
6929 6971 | 1.2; 15.9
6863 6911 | 2.1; 15.4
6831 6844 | 0.9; 14.9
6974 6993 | 1.2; 15.5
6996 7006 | 0.5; 15.8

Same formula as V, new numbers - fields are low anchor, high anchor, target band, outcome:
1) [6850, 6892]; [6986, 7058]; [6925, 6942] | 0.0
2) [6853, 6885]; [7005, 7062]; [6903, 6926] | 0.2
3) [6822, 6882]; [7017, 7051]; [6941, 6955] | -0.3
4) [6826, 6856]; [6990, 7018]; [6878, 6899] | 0.0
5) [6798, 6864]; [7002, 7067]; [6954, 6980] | 0.4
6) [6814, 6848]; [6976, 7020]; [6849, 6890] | 0.2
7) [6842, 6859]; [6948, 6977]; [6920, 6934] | -0.1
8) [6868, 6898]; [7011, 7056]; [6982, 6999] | 1.5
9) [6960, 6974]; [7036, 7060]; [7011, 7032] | -1.2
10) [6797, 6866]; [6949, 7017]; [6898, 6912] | 0.2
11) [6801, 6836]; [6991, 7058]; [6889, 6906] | 1.0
